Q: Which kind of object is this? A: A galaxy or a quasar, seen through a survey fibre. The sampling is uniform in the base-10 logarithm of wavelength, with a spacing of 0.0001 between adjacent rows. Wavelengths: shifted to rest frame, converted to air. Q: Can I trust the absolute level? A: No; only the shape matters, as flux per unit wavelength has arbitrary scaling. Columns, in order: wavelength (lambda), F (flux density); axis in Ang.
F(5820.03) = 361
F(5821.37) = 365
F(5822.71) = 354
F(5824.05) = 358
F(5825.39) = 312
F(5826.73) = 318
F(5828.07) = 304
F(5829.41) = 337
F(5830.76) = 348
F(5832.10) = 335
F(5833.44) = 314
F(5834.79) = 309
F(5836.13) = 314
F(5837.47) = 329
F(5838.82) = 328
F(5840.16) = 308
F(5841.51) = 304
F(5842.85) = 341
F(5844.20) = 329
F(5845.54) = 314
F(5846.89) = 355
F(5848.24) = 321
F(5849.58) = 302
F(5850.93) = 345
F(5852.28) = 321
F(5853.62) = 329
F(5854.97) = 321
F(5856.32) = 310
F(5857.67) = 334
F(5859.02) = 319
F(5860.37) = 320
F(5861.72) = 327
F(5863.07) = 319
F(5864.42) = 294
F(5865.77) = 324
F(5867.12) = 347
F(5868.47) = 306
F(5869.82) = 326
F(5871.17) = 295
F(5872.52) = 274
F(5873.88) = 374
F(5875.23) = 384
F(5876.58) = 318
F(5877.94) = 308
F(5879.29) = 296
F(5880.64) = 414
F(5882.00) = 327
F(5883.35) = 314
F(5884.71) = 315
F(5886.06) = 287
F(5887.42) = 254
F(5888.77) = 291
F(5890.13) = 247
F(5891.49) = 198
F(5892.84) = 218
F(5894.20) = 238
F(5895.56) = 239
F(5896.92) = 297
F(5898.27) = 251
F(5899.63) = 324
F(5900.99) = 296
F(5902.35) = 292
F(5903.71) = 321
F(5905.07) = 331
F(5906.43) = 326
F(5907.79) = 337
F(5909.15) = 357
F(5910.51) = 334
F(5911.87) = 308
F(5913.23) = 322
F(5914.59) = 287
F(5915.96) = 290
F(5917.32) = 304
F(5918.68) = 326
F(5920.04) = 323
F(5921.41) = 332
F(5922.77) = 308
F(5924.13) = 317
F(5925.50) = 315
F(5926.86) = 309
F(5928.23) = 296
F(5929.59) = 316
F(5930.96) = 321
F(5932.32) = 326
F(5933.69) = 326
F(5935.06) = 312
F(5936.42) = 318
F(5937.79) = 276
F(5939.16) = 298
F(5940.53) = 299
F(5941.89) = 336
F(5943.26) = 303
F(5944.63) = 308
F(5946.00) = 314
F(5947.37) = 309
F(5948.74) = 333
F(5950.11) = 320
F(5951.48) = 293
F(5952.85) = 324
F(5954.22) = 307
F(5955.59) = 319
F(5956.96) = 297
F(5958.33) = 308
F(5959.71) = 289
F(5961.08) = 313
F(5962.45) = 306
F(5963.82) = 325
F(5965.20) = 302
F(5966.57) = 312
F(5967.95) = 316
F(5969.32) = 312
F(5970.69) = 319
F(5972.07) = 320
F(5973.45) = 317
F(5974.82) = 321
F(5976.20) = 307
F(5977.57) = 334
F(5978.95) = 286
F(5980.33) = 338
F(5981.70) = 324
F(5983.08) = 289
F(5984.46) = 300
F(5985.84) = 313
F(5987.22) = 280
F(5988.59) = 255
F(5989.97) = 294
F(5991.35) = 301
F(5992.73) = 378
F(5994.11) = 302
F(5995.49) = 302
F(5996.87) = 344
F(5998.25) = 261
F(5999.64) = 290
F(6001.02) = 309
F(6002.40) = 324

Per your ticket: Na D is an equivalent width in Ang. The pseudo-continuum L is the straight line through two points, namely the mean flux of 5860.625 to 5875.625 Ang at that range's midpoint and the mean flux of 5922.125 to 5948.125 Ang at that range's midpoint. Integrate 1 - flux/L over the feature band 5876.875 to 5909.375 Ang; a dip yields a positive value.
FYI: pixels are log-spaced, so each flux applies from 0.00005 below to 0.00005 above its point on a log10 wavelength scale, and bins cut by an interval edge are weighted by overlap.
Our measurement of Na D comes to 2.49 Ang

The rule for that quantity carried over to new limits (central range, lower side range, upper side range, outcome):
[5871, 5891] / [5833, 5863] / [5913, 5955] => 0.37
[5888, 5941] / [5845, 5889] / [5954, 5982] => 2.77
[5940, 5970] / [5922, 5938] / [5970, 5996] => 0.01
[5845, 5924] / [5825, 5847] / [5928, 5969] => 1.87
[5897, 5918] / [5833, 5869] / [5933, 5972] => 0.26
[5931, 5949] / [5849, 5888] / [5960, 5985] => 0.21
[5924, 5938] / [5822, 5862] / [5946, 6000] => 0.07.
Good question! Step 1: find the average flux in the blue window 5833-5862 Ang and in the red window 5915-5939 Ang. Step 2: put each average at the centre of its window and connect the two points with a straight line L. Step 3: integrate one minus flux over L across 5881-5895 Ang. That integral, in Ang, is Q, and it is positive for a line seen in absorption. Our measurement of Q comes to 2.00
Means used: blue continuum 322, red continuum 312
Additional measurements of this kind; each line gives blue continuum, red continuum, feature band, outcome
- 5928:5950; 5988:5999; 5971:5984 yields -0.3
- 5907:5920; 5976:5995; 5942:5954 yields 0.0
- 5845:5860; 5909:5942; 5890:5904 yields 2.3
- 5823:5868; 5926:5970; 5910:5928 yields 0.1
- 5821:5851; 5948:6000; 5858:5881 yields -0.2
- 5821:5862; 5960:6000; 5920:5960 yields 0.3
